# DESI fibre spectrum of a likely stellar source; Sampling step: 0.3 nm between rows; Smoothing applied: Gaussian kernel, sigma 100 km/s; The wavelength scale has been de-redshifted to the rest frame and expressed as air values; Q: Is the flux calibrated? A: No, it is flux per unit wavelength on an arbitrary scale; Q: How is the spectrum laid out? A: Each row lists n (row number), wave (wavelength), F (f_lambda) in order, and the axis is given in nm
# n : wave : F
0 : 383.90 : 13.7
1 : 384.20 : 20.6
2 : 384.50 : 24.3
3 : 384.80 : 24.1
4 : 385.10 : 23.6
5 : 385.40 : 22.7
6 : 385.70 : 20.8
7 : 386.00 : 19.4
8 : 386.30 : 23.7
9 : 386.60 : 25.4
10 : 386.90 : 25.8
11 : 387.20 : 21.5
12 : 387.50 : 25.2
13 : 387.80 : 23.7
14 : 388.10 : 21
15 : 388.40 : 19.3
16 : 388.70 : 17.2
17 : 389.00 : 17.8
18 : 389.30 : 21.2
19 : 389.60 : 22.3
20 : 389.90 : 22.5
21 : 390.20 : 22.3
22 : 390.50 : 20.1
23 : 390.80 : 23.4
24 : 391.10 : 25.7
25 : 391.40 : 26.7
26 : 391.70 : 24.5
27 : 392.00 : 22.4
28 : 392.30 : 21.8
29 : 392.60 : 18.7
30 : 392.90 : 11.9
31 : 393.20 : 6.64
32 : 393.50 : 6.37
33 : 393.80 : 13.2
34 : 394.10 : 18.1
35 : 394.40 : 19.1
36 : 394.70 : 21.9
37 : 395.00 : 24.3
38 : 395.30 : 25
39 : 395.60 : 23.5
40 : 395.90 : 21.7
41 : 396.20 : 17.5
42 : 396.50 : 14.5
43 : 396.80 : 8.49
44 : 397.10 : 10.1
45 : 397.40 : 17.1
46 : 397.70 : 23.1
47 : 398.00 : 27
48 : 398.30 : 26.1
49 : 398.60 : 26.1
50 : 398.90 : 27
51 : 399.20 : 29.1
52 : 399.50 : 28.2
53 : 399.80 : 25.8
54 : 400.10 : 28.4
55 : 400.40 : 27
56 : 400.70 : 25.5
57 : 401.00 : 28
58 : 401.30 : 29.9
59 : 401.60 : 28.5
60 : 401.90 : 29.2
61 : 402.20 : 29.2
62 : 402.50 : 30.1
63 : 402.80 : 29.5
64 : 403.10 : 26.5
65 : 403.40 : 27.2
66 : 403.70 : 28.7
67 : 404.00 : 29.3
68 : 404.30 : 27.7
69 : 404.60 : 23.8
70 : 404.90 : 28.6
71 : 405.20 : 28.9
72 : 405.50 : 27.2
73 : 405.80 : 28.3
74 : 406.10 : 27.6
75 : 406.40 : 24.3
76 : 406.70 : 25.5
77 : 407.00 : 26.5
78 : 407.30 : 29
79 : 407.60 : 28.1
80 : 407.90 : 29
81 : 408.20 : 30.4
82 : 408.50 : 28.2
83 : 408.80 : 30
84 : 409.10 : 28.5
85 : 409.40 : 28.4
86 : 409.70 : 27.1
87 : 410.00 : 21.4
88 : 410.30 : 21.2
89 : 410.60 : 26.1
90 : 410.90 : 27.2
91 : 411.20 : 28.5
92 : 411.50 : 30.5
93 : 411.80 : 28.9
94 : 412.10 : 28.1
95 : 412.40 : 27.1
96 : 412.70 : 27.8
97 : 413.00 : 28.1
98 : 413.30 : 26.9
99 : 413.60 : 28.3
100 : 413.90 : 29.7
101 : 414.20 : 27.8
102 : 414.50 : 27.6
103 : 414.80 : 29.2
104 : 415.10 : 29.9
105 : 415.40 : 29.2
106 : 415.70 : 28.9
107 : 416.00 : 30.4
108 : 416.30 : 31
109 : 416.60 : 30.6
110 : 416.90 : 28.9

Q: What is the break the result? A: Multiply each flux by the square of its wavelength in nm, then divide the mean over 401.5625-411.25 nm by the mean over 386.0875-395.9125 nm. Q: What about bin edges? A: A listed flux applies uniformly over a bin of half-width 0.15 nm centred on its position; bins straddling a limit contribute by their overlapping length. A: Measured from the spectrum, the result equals 1.44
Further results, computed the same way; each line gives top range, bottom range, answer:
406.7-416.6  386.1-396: 1.50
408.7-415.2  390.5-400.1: 1.45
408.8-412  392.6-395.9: 1.69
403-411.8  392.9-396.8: 1.71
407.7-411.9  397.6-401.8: 1.06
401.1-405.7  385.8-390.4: 1.40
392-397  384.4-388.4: 0.78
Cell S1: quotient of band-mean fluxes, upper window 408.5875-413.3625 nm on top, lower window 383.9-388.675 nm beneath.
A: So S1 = 1.2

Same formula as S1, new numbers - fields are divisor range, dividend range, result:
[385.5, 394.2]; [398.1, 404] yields 1.37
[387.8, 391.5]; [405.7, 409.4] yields 1.29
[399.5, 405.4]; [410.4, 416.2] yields 1.01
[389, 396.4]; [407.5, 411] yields 1.36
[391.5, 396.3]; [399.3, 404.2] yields 1.51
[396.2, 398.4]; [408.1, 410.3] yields 1.53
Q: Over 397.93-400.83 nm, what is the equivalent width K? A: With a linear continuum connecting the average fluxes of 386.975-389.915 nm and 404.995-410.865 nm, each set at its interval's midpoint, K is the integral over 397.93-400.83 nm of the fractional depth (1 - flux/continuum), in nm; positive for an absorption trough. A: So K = -0.29 nm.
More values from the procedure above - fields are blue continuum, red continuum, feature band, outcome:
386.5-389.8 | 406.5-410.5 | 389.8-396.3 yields 0.90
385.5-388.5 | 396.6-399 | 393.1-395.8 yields 0.41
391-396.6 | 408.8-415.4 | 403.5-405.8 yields -0.34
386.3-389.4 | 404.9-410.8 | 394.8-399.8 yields 0.51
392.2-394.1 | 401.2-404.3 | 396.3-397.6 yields 0.42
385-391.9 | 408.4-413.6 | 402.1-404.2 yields -0.25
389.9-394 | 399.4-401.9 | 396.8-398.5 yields 0.35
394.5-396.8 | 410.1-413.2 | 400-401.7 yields -0.40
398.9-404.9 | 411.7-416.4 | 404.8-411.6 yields 0.23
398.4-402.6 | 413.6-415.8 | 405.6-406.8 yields 0.08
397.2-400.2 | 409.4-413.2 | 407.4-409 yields -0.15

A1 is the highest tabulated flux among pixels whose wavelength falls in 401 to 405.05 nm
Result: 30.1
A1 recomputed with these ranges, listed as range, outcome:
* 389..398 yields 27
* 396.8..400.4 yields 29.1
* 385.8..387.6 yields 25.8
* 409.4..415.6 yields 30.5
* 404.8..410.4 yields 30.4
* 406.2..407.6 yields 29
